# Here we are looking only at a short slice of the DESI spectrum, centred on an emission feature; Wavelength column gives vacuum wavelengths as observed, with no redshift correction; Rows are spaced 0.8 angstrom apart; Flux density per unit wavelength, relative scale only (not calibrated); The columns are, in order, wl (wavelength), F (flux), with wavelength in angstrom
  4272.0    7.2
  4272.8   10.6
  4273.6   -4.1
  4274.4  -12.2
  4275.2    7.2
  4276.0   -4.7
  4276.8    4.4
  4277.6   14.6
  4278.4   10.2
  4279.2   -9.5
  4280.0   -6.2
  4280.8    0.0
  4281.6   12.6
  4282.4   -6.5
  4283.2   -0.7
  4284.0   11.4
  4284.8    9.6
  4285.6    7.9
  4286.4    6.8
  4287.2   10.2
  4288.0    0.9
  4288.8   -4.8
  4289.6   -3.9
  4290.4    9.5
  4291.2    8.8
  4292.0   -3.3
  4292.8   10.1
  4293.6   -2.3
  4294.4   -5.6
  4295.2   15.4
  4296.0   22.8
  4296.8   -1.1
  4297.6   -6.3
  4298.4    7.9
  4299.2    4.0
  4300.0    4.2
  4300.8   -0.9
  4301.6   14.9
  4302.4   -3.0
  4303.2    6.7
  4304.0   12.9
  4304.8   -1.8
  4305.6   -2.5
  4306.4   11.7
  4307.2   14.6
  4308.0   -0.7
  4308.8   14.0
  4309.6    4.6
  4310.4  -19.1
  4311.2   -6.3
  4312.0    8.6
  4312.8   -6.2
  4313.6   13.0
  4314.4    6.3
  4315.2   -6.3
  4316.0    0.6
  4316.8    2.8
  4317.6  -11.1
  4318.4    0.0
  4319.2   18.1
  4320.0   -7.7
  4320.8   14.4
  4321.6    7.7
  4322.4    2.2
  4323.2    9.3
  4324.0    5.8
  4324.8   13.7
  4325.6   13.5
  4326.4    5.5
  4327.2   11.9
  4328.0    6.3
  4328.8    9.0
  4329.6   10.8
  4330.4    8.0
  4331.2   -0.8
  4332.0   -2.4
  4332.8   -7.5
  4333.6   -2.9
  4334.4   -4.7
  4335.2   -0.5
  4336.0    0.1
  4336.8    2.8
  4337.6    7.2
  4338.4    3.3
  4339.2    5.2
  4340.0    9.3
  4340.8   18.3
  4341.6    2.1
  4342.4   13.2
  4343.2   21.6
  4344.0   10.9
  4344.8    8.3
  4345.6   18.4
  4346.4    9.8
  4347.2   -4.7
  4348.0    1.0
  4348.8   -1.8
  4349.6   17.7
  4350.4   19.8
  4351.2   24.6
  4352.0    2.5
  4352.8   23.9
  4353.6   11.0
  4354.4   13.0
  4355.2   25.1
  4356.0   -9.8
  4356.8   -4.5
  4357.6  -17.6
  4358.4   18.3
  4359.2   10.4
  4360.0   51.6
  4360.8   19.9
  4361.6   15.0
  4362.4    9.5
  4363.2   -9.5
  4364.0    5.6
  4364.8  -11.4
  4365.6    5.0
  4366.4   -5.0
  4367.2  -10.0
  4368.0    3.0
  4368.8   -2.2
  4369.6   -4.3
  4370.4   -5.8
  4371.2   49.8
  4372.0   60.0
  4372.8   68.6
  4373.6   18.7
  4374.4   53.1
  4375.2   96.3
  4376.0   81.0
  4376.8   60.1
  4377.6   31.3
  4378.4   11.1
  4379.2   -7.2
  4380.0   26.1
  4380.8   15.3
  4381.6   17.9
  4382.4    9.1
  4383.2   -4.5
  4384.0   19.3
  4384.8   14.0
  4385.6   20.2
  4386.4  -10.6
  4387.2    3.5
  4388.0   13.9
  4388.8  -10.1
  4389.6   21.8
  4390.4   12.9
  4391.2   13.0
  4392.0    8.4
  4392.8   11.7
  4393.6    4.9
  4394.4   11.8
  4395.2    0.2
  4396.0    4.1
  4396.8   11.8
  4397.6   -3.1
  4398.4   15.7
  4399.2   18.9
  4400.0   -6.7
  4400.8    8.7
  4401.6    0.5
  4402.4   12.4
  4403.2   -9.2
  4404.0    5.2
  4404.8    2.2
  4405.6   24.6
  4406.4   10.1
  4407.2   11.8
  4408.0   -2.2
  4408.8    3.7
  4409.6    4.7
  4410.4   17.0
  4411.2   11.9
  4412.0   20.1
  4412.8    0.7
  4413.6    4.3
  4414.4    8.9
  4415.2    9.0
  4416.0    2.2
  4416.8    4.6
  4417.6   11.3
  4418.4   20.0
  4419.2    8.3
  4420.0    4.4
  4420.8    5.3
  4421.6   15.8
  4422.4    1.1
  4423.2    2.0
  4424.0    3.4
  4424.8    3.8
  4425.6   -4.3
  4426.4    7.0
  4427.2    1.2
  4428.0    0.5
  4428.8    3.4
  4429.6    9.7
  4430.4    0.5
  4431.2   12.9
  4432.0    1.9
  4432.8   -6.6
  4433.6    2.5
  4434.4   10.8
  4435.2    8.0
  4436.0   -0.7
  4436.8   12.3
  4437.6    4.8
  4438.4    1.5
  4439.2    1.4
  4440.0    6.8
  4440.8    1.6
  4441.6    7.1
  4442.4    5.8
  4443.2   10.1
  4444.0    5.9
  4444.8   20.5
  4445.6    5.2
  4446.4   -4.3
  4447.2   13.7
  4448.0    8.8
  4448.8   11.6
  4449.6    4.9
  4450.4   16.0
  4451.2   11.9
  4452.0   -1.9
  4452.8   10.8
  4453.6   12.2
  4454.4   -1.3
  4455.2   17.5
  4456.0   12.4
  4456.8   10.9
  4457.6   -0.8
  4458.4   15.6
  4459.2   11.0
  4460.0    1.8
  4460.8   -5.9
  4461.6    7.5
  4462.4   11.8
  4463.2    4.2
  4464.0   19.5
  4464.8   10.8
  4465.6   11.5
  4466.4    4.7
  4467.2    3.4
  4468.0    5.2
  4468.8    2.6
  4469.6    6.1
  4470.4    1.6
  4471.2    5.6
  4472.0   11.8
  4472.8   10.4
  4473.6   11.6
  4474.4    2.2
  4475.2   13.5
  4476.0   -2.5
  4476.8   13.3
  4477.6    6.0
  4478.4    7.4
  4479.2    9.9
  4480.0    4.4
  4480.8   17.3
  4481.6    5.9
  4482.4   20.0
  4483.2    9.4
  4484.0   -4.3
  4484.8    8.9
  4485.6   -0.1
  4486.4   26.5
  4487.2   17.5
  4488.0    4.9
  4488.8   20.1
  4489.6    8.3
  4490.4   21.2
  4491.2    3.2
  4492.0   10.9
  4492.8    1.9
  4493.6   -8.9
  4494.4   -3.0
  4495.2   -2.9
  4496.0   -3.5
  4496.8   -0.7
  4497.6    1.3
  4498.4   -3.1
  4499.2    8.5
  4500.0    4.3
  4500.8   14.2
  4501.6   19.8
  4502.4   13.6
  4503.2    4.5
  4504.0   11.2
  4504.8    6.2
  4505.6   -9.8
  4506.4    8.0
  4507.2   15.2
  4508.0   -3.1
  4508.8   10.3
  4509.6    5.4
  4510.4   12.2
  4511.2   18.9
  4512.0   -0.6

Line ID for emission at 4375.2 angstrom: [O II] 3727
